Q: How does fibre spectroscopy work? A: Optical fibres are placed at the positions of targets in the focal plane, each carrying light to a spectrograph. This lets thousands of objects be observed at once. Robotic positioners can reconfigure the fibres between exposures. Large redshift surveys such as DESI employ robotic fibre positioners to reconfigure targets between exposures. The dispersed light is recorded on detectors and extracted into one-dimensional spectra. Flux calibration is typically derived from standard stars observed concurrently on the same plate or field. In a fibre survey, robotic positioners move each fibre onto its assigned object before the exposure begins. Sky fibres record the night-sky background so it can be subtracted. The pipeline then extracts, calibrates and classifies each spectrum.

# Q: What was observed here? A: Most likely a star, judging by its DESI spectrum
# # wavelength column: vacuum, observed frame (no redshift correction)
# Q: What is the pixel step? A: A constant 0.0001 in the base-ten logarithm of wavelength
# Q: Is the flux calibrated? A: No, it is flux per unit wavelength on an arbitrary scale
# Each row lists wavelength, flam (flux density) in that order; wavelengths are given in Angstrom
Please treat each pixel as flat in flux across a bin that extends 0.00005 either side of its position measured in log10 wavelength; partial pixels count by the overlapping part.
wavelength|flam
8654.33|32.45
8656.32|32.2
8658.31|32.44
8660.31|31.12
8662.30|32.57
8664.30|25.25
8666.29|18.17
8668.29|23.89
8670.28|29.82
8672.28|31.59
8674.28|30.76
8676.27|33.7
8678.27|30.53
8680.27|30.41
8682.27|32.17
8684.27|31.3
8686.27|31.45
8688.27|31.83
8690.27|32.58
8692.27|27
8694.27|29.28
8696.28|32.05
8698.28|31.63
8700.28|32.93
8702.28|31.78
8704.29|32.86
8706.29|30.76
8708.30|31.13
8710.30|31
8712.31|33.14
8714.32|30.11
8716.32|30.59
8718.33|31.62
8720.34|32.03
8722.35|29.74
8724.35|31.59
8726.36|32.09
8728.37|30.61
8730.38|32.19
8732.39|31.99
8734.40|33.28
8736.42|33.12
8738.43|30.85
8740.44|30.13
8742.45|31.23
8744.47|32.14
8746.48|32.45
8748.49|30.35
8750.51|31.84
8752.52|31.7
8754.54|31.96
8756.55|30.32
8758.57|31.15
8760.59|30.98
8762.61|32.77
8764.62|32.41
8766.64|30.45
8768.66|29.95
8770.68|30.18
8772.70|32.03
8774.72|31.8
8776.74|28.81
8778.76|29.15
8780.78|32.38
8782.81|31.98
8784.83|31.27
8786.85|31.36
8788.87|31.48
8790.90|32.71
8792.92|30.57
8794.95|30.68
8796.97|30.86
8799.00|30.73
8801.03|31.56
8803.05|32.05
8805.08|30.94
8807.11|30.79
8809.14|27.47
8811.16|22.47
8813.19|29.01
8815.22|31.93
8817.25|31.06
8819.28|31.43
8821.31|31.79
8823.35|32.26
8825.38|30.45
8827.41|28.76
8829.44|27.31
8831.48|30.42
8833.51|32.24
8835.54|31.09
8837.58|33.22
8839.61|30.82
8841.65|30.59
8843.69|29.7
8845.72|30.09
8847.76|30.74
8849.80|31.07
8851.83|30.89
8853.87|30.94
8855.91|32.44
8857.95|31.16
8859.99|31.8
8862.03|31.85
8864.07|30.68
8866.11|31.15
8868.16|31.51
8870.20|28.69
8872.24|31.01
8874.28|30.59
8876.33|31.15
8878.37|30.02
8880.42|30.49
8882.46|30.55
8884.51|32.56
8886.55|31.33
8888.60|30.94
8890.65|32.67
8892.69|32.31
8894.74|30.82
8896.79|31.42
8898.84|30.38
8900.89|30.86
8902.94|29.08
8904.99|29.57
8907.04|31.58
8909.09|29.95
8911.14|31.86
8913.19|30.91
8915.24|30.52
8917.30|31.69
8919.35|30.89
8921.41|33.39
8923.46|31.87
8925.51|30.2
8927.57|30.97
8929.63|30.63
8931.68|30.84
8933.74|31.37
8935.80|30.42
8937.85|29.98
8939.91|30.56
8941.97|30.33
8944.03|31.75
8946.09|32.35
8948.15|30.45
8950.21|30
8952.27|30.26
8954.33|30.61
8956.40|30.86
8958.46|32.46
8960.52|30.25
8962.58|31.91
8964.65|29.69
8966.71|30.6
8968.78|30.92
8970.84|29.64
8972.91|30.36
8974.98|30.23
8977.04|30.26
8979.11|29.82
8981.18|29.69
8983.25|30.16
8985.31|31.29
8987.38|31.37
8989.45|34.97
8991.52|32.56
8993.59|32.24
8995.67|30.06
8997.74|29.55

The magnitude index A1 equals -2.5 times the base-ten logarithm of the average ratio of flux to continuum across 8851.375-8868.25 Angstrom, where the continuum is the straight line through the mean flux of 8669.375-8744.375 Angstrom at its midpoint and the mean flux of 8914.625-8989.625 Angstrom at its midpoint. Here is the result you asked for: -0.01 mag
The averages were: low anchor 31.4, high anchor 30.9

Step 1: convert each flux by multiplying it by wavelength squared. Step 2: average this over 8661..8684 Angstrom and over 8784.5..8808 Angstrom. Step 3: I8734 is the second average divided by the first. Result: 1.1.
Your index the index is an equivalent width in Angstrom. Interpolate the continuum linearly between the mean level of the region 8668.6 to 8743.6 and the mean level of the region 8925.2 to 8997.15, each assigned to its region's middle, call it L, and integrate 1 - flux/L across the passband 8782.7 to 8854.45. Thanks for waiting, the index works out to 1.14 Angstrom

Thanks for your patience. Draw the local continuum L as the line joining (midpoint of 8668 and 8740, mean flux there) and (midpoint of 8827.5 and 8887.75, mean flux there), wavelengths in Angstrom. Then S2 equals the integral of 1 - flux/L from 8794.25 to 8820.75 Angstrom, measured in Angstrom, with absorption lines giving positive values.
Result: 0.77 Angstrom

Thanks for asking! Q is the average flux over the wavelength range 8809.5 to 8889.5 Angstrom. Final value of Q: 30.6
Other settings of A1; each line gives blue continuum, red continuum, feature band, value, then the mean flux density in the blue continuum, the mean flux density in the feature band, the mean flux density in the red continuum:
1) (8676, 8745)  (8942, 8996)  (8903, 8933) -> 0.00 mag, 31.4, 31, 30.9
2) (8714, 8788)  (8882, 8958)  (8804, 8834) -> 0.05 mag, 31.3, 29.8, 31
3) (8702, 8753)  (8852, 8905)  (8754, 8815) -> 0.02 mag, 31.5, 30.7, 31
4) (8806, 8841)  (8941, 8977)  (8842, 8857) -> -0.02 mag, 30.2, 30.8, 30.7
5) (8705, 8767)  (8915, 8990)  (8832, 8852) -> 0.01 mag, 31.5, 31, 30.9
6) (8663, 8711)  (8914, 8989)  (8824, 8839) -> 0.00 mag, 30.2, 30.6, 30.8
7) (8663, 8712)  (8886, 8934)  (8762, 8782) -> -0.01 mag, 30.2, 31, 31.1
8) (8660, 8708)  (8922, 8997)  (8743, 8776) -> -0.03 mag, 30.2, 31.4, 30.9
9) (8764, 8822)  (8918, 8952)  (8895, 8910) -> 0.02 mag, 30.6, 30.4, 31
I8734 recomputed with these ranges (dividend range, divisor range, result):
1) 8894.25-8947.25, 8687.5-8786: 1.03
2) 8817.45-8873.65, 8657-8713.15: 1.05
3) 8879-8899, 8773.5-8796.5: 1.03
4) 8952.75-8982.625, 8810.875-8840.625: 1.03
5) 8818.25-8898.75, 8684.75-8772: 1.02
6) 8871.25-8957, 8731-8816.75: 1.03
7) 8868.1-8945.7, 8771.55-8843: 1.03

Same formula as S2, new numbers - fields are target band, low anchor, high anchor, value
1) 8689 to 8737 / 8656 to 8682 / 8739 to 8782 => -1.90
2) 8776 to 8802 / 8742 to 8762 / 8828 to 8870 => 0.14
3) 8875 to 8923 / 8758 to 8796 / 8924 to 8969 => -0.29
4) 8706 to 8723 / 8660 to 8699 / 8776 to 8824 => -0.63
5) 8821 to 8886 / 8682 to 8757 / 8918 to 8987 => 0.39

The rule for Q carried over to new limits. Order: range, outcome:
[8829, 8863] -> 31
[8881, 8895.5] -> 31.6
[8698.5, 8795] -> 31.4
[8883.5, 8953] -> 31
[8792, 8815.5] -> 29.9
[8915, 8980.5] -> 30.8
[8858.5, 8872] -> 31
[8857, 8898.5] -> 31.1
